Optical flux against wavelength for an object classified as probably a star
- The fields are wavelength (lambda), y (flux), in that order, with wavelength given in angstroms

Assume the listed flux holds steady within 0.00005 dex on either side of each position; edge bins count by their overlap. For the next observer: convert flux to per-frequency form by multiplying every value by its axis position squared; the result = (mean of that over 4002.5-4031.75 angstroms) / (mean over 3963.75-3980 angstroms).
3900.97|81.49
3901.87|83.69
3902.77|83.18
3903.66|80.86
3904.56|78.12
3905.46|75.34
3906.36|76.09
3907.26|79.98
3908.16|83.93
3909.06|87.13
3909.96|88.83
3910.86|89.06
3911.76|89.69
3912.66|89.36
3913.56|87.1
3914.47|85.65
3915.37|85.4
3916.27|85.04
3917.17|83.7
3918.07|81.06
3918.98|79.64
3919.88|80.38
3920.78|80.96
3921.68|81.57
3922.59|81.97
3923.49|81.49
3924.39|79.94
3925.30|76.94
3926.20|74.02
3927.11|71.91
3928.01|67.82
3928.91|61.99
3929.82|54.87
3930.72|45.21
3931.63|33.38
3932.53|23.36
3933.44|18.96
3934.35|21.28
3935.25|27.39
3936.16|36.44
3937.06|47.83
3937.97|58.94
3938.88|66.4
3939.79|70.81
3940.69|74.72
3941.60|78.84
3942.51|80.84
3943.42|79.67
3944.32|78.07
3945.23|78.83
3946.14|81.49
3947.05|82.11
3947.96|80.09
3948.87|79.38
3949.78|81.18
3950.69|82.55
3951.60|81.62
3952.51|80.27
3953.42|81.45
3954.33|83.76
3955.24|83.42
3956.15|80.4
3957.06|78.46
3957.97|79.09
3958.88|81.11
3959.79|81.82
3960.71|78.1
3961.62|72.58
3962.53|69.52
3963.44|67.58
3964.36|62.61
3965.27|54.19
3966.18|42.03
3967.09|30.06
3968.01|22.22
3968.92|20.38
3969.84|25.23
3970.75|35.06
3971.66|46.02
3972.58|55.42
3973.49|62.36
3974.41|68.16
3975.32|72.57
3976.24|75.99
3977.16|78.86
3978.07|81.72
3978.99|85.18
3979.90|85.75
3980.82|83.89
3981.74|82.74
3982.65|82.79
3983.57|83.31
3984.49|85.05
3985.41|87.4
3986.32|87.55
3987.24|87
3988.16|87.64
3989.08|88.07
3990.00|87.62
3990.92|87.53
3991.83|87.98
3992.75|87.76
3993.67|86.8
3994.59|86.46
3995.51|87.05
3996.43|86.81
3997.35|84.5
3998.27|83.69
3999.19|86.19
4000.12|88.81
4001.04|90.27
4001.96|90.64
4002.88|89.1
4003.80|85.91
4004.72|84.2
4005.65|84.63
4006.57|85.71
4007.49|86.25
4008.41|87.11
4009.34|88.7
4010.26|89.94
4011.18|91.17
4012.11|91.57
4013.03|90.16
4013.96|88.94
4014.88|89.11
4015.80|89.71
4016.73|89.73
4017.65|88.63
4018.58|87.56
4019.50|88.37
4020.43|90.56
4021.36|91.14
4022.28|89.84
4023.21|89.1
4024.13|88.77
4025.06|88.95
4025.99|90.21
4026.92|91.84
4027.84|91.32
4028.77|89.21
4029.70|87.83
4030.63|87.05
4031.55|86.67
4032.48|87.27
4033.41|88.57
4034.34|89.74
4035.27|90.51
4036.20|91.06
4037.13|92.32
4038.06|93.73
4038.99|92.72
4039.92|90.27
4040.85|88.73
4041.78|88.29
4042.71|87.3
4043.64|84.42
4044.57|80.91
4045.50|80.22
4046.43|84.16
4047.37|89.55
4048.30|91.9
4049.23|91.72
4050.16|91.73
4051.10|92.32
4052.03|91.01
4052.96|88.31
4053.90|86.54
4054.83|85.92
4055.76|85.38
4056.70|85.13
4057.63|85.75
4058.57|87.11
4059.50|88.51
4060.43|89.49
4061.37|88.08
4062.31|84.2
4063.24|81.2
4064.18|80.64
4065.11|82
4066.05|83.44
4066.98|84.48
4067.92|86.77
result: 1.64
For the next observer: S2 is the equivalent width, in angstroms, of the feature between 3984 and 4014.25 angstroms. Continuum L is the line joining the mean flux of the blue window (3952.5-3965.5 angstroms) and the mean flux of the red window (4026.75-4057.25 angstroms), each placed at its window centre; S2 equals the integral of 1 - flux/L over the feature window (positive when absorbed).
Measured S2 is -2.0 angstroms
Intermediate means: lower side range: 75.8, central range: 87.5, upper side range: 88.6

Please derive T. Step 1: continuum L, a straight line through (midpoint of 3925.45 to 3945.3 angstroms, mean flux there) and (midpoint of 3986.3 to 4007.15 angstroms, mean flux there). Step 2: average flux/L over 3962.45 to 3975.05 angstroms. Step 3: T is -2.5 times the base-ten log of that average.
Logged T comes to 0.482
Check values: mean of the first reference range 56.8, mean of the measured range 46.9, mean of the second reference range 87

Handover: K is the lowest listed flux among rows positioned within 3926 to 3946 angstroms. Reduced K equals 18.96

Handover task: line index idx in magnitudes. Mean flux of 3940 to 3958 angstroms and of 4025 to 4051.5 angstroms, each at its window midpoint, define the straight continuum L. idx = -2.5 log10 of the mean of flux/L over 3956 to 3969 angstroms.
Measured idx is 0.29 mag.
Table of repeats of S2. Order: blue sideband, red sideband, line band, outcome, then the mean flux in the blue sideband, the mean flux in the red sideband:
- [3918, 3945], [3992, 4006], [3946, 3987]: 2.4 angstroms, 63.1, 86.8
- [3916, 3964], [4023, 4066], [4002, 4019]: -1.3 angstroms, 70.3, 87.9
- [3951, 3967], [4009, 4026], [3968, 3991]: 2.2 angstroms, 73.1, 89.6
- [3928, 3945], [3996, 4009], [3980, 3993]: -1.2 angstroms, 54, 86.7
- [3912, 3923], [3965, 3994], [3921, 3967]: 5.8 angstroms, 83.6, 69.9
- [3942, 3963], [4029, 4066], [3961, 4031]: 3.4 angstroms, 79.8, 87.6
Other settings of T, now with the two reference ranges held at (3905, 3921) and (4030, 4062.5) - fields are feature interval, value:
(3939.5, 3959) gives 0.07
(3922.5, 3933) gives 0.33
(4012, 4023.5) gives -0.03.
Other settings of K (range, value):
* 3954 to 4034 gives 20.38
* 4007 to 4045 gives 80.91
